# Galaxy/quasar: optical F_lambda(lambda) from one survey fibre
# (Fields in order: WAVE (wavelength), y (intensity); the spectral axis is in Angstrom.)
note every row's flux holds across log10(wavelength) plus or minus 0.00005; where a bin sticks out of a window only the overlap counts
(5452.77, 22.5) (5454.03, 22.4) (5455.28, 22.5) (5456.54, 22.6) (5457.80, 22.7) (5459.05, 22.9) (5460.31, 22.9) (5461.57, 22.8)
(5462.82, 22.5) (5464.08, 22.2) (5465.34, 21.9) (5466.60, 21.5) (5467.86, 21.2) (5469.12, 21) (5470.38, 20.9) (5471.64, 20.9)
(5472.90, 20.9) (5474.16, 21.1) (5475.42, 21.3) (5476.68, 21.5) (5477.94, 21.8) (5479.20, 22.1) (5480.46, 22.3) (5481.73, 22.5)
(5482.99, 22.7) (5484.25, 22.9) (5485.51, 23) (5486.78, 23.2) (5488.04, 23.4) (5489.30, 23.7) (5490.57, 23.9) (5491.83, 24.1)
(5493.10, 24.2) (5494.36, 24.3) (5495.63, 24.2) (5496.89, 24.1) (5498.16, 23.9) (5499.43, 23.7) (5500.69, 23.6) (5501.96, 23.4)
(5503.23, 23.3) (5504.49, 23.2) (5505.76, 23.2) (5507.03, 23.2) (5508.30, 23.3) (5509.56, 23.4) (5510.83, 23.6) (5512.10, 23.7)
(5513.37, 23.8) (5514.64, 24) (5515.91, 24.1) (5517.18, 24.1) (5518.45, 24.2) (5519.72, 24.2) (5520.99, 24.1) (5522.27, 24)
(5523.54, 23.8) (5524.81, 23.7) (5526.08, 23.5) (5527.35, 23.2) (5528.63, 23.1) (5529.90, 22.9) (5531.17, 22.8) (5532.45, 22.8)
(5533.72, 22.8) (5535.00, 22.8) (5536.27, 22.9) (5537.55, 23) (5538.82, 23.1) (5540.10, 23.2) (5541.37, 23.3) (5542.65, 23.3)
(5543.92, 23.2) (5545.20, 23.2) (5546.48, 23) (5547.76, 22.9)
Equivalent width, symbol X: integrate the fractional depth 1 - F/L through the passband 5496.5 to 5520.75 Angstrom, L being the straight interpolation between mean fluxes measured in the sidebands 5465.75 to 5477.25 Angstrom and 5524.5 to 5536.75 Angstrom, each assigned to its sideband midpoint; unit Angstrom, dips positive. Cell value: -1.5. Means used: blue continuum 21.2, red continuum 23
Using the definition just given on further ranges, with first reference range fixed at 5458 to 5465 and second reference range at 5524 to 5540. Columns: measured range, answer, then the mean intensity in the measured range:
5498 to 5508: -0.2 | 23.4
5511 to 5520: -0.4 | 24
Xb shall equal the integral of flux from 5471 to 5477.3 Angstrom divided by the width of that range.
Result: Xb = 21.1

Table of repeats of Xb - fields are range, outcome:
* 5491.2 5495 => 24.2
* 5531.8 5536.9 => 22.8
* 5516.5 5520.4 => 24.2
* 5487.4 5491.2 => 23.7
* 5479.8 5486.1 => 22.7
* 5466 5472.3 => 21.1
